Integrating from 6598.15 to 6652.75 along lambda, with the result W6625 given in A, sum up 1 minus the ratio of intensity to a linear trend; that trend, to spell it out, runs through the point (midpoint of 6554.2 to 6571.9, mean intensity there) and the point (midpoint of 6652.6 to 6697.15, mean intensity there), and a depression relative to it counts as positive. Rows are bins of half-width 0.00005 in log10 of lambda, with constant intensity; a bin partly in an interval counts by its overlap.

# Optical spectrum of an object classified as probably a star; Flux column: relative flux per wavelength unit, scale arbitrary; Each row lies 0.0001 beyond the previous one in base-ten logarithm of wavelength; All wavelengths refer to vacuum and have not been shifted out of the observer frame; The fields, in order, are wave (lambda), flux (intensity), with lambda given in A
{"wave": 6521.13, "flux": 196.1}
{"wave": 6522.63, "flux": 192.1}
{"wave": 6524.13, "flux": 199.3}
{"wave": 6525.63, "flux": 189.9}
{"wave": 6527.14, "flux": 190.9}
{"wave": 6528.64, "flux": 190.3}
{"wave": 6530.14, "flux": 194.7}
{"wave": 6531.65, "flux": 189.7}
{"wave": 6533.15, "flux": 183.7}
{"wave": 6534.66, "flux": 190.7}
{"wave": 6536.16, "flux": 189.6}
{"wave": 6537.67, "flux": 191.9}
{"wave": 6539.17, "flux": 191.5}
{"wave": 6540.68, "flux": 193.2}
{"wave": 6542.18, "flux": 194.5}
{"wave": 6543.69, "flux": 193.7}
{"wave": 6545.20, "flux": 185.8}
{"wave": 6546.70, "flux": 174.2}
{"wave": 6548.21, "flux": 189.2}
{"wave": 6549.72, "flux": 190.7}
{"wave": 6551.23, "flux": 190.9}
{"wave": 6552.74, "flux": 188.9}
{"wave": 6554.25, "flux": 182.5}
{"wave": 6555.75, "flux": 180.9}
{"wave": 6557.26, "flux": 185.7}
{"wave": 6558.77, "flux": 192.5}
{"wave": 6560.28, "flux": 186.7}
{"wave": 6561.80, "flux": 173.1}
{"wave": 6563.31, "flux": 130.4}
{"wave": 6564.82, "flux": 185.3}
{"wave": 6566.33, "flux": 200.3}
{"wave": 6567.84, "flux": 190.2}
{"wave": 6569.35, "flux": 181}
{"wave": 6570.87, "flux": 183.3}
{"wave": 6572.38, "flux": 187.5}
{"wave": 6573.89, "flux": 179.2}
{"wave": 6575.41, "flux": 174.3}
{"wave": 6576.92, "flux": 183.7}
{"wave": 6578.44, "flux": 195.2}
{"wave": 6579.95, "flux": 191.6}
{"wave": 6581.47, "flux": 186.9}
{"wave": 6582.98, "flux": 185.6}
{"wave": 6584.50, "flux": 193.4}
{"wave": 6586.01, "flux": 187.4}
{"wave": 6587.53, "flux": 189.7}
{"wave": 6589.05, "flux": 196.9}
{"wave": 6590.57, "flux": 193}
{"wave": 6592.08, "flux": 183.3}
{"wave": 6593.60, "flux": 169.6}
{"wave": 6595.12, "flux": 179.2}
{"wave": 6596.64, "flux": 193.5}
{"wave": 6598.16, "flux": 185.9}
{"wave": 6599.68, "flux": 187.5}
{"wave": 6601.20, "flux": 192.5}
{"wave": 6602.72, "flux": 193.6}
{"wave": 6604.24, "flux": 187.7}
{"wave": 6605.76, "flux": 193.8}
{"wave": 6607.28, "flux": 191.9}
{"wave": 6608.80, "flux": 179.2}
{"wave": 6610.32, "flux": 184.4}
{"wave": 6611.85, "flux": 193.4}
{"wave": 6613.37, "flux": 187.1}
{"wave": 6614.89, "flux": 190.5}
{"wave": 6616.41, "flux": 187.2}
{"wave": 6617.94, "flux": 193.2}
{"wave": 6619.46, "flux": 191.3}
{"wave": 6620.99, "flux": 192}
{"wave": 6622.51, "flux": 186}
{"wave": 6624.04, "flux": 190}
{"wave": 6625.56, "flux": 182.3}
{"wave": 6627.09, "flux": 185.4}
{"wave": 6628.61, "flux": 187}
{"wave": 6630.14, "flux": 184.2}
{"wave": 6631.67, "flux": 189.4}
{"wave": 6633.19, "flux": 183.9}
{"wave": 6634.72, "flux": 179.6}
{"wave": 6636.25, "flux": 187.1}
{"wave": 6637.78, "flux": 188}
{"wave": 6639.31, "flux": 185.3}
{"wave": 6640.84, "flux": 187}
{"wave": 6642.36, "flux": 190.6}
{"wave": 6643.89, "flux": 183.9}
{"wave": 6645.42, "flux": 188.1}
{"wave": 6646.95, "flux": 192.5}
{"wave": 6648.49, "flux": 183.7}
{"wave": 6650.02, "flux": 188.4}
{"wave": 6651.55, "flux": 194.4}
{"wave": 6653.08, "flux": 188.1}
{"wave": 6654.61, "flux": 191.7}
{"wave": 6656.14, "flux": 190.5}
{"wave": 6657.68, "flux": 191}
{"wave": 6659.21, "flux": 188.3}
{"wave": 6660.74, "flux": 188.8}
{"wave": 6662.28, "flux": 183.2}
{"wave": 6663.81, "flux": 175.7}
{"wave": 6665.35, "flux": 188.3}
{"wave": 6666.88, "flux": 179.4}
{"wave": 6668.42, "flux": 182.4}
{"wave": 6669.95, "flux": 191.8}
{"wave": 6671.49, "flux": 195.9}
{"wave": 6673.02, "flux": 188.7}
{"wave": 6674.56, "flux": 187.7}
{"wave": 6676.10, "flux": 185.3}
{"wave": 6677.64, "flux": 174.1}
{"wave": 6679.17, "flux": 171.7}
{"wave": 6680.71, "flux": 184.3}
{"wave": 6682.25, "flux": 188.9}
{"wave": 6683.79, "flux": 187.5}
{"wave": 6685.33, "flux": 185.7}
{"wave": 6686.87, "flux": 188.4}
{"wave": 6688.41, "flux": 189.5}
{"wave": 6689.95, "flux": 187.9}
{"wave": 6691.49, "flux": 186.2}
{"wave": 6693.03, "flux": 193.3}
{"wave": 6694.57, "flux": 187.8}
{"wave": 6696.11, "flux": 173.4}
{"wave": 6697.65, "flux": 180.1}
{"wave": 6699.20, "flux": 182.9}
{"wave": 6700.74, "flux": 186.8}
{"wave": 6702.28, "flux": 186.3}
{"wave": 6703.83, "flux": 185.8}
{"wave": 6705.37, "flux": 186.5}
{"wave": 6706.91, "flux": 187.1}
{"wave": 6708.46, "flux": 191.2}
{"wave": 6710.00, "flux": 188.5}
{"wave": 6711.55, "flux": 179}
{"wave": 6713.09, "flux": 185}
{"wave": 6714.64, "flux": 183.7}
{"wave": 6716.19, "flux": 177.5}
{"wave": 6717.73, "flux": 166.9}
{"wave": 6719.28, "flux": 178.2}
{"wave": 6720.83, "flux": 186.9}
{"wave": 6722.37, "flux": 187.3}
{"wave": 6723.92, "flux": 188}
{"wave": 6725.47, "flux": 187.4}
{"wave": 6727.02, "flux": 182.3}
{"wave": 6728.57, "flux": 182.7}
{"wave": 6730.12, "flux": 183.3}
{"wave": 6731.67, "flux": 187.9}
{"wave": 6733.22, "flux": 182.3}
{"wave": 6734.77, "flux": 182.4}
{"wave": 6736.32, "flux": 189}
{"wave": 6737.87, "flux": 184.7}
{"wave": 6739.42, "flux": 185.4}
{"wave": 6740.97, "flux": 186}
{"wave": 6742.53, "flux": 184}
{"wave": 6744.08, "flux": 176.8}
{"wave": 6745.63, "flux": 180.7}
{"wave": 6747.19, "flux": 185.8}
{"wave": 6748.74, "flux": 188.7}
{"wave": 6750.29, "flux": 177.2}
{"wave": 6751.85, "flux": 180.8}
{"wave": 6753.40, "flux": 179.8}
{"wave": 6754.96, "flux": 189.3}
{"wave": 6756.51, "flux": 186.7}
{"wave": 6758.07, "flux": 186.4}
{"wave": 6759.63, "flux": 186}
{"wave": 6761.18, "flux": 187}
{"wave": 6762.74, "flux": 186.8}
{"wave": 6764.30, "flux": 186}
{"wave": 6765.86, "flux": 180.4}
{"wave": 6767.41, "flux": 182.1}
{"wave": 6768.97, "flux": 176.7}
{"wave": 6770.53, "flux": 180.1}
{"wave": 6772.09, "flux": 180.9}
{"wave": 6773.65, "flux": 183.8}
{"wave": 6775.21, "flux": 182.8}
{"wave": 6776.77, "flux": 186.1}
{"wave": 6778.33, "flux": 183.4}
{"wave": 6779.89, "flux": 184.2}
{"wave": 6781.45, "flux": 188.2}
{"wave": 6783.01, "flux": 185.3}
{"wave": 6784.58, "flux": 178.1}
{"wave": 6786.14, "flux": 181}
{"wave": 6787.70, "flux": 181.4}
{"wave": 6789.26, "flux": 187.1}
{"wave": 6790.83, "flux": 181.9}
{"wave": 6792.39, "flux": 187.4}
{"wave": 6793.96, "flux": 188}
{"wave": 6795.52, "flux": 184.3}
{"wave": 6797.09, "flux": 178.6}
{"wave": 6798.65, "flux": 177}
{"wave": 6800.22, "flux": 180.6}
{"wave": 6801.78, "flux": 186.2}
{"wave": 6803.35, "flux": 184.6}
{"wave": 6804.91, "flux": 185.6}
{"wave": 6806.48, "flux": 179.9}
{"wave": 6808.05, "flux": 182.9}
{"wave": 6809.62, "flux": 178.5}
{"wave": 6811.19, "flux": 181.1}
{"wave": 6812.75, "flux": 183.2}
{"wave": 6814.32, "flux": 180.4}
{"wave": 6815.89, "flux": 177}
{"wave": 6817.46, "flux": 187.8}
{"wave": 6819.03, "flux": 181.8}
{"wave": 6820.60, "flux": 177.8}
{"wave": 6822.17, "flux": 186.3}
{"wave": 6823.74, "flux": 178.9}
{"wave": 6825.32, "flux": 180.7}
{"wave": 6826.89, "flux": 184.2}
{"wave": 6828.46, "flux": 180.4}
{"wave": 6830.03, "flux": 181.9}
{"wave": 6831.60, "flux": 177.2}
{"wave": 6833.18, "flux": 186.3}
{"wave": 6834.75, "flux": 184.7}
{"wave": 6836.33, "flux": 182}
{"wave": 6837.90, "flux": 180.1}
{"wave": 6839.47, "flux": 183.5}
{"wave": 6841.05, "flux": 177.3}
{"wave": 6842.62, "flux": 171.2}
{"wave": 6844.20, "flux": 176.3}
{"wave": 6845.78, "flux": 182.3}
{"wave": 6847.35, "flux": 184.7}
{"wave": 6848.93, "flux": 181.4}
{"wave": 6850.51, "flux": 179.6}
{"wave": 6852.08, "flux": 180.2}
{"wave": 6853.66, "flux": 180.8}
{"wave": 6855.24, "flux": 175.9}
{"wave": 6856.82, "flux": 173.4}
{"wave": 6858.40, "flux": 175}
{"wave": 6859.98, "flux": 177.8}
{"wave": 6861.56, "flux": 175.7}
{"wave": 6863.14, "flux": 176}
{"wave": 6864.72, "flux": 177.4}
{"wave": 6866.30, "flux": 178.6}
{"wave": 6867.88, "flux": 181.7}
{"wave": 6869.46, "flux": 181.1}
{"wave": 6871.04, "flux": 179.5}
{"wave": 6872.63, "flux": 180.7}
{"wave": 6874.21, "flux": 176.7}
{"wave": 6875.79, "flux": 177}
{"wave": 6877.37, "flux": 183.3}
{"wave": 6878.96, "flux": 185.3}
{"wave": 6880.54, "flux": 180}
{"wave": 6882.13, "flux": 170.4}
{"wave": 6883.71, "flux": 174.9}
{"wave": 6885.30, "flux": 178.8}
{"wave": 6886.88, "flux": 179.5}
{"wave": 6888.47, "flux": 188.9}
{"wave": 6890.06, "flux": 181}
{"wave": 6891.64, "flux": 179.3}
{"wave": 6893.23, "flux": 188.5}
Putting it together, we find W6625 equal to -1.2 A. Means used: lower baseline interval 181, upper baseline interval 186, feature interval 188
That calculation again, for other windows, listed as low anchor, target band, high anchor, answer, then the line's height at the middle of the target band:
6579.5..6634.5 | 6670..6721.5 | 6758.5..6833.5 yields 0.24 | 185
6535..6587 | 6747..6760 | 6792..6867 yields -0.17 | 182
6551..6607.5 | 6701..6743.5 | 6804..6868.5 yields -0.40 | 183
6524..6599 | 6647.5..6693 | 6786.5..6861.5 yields -0.58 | 184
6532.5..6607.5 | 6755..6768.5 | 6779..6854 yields -0.17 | 183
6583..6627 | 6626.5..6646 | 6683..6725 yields 0.11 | 187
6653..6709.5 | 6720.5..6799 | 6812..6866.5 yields -0.38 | 183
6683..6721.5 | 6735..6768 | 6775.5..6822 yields -0.11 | 184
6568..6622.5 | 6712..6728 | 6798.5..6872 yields 0.14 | 184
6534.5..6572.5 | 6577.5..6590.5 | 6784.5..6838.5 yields -0.41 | 185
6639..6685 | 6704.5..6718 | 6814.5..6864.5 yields 0.09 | 185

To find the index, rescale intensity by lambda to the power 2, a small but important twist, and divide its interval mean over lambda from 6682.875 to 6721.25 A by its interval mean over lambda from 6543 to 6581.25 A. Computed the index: 1.0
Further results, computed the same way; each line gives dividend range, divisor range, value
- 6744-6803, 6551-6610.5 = 1.05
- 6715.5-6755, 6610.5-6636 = 1.01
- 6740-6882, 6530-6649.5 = 1.04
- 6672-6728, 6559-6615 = 1.03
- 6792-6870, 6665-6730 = 1.02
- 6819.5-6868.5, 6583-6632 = 1.02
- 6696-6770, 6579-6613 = 1.02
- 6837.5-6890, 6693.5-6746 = 1.02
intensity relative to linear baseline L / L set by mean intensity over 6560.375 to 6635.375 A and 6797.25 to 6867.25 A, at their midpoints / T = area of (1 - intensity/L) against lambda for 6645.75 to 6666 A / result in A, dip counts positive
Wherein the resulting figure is -0.4 A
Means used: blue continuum 186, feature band 188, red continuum 180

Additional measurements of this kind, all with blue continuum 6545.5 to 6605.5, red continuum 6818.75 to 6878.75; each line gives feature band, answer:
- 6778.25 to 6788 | -0.1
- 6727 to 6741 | -0.2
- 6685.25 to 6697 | -0.2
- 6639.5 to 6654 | -0.4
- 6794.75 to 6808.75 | -0.1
